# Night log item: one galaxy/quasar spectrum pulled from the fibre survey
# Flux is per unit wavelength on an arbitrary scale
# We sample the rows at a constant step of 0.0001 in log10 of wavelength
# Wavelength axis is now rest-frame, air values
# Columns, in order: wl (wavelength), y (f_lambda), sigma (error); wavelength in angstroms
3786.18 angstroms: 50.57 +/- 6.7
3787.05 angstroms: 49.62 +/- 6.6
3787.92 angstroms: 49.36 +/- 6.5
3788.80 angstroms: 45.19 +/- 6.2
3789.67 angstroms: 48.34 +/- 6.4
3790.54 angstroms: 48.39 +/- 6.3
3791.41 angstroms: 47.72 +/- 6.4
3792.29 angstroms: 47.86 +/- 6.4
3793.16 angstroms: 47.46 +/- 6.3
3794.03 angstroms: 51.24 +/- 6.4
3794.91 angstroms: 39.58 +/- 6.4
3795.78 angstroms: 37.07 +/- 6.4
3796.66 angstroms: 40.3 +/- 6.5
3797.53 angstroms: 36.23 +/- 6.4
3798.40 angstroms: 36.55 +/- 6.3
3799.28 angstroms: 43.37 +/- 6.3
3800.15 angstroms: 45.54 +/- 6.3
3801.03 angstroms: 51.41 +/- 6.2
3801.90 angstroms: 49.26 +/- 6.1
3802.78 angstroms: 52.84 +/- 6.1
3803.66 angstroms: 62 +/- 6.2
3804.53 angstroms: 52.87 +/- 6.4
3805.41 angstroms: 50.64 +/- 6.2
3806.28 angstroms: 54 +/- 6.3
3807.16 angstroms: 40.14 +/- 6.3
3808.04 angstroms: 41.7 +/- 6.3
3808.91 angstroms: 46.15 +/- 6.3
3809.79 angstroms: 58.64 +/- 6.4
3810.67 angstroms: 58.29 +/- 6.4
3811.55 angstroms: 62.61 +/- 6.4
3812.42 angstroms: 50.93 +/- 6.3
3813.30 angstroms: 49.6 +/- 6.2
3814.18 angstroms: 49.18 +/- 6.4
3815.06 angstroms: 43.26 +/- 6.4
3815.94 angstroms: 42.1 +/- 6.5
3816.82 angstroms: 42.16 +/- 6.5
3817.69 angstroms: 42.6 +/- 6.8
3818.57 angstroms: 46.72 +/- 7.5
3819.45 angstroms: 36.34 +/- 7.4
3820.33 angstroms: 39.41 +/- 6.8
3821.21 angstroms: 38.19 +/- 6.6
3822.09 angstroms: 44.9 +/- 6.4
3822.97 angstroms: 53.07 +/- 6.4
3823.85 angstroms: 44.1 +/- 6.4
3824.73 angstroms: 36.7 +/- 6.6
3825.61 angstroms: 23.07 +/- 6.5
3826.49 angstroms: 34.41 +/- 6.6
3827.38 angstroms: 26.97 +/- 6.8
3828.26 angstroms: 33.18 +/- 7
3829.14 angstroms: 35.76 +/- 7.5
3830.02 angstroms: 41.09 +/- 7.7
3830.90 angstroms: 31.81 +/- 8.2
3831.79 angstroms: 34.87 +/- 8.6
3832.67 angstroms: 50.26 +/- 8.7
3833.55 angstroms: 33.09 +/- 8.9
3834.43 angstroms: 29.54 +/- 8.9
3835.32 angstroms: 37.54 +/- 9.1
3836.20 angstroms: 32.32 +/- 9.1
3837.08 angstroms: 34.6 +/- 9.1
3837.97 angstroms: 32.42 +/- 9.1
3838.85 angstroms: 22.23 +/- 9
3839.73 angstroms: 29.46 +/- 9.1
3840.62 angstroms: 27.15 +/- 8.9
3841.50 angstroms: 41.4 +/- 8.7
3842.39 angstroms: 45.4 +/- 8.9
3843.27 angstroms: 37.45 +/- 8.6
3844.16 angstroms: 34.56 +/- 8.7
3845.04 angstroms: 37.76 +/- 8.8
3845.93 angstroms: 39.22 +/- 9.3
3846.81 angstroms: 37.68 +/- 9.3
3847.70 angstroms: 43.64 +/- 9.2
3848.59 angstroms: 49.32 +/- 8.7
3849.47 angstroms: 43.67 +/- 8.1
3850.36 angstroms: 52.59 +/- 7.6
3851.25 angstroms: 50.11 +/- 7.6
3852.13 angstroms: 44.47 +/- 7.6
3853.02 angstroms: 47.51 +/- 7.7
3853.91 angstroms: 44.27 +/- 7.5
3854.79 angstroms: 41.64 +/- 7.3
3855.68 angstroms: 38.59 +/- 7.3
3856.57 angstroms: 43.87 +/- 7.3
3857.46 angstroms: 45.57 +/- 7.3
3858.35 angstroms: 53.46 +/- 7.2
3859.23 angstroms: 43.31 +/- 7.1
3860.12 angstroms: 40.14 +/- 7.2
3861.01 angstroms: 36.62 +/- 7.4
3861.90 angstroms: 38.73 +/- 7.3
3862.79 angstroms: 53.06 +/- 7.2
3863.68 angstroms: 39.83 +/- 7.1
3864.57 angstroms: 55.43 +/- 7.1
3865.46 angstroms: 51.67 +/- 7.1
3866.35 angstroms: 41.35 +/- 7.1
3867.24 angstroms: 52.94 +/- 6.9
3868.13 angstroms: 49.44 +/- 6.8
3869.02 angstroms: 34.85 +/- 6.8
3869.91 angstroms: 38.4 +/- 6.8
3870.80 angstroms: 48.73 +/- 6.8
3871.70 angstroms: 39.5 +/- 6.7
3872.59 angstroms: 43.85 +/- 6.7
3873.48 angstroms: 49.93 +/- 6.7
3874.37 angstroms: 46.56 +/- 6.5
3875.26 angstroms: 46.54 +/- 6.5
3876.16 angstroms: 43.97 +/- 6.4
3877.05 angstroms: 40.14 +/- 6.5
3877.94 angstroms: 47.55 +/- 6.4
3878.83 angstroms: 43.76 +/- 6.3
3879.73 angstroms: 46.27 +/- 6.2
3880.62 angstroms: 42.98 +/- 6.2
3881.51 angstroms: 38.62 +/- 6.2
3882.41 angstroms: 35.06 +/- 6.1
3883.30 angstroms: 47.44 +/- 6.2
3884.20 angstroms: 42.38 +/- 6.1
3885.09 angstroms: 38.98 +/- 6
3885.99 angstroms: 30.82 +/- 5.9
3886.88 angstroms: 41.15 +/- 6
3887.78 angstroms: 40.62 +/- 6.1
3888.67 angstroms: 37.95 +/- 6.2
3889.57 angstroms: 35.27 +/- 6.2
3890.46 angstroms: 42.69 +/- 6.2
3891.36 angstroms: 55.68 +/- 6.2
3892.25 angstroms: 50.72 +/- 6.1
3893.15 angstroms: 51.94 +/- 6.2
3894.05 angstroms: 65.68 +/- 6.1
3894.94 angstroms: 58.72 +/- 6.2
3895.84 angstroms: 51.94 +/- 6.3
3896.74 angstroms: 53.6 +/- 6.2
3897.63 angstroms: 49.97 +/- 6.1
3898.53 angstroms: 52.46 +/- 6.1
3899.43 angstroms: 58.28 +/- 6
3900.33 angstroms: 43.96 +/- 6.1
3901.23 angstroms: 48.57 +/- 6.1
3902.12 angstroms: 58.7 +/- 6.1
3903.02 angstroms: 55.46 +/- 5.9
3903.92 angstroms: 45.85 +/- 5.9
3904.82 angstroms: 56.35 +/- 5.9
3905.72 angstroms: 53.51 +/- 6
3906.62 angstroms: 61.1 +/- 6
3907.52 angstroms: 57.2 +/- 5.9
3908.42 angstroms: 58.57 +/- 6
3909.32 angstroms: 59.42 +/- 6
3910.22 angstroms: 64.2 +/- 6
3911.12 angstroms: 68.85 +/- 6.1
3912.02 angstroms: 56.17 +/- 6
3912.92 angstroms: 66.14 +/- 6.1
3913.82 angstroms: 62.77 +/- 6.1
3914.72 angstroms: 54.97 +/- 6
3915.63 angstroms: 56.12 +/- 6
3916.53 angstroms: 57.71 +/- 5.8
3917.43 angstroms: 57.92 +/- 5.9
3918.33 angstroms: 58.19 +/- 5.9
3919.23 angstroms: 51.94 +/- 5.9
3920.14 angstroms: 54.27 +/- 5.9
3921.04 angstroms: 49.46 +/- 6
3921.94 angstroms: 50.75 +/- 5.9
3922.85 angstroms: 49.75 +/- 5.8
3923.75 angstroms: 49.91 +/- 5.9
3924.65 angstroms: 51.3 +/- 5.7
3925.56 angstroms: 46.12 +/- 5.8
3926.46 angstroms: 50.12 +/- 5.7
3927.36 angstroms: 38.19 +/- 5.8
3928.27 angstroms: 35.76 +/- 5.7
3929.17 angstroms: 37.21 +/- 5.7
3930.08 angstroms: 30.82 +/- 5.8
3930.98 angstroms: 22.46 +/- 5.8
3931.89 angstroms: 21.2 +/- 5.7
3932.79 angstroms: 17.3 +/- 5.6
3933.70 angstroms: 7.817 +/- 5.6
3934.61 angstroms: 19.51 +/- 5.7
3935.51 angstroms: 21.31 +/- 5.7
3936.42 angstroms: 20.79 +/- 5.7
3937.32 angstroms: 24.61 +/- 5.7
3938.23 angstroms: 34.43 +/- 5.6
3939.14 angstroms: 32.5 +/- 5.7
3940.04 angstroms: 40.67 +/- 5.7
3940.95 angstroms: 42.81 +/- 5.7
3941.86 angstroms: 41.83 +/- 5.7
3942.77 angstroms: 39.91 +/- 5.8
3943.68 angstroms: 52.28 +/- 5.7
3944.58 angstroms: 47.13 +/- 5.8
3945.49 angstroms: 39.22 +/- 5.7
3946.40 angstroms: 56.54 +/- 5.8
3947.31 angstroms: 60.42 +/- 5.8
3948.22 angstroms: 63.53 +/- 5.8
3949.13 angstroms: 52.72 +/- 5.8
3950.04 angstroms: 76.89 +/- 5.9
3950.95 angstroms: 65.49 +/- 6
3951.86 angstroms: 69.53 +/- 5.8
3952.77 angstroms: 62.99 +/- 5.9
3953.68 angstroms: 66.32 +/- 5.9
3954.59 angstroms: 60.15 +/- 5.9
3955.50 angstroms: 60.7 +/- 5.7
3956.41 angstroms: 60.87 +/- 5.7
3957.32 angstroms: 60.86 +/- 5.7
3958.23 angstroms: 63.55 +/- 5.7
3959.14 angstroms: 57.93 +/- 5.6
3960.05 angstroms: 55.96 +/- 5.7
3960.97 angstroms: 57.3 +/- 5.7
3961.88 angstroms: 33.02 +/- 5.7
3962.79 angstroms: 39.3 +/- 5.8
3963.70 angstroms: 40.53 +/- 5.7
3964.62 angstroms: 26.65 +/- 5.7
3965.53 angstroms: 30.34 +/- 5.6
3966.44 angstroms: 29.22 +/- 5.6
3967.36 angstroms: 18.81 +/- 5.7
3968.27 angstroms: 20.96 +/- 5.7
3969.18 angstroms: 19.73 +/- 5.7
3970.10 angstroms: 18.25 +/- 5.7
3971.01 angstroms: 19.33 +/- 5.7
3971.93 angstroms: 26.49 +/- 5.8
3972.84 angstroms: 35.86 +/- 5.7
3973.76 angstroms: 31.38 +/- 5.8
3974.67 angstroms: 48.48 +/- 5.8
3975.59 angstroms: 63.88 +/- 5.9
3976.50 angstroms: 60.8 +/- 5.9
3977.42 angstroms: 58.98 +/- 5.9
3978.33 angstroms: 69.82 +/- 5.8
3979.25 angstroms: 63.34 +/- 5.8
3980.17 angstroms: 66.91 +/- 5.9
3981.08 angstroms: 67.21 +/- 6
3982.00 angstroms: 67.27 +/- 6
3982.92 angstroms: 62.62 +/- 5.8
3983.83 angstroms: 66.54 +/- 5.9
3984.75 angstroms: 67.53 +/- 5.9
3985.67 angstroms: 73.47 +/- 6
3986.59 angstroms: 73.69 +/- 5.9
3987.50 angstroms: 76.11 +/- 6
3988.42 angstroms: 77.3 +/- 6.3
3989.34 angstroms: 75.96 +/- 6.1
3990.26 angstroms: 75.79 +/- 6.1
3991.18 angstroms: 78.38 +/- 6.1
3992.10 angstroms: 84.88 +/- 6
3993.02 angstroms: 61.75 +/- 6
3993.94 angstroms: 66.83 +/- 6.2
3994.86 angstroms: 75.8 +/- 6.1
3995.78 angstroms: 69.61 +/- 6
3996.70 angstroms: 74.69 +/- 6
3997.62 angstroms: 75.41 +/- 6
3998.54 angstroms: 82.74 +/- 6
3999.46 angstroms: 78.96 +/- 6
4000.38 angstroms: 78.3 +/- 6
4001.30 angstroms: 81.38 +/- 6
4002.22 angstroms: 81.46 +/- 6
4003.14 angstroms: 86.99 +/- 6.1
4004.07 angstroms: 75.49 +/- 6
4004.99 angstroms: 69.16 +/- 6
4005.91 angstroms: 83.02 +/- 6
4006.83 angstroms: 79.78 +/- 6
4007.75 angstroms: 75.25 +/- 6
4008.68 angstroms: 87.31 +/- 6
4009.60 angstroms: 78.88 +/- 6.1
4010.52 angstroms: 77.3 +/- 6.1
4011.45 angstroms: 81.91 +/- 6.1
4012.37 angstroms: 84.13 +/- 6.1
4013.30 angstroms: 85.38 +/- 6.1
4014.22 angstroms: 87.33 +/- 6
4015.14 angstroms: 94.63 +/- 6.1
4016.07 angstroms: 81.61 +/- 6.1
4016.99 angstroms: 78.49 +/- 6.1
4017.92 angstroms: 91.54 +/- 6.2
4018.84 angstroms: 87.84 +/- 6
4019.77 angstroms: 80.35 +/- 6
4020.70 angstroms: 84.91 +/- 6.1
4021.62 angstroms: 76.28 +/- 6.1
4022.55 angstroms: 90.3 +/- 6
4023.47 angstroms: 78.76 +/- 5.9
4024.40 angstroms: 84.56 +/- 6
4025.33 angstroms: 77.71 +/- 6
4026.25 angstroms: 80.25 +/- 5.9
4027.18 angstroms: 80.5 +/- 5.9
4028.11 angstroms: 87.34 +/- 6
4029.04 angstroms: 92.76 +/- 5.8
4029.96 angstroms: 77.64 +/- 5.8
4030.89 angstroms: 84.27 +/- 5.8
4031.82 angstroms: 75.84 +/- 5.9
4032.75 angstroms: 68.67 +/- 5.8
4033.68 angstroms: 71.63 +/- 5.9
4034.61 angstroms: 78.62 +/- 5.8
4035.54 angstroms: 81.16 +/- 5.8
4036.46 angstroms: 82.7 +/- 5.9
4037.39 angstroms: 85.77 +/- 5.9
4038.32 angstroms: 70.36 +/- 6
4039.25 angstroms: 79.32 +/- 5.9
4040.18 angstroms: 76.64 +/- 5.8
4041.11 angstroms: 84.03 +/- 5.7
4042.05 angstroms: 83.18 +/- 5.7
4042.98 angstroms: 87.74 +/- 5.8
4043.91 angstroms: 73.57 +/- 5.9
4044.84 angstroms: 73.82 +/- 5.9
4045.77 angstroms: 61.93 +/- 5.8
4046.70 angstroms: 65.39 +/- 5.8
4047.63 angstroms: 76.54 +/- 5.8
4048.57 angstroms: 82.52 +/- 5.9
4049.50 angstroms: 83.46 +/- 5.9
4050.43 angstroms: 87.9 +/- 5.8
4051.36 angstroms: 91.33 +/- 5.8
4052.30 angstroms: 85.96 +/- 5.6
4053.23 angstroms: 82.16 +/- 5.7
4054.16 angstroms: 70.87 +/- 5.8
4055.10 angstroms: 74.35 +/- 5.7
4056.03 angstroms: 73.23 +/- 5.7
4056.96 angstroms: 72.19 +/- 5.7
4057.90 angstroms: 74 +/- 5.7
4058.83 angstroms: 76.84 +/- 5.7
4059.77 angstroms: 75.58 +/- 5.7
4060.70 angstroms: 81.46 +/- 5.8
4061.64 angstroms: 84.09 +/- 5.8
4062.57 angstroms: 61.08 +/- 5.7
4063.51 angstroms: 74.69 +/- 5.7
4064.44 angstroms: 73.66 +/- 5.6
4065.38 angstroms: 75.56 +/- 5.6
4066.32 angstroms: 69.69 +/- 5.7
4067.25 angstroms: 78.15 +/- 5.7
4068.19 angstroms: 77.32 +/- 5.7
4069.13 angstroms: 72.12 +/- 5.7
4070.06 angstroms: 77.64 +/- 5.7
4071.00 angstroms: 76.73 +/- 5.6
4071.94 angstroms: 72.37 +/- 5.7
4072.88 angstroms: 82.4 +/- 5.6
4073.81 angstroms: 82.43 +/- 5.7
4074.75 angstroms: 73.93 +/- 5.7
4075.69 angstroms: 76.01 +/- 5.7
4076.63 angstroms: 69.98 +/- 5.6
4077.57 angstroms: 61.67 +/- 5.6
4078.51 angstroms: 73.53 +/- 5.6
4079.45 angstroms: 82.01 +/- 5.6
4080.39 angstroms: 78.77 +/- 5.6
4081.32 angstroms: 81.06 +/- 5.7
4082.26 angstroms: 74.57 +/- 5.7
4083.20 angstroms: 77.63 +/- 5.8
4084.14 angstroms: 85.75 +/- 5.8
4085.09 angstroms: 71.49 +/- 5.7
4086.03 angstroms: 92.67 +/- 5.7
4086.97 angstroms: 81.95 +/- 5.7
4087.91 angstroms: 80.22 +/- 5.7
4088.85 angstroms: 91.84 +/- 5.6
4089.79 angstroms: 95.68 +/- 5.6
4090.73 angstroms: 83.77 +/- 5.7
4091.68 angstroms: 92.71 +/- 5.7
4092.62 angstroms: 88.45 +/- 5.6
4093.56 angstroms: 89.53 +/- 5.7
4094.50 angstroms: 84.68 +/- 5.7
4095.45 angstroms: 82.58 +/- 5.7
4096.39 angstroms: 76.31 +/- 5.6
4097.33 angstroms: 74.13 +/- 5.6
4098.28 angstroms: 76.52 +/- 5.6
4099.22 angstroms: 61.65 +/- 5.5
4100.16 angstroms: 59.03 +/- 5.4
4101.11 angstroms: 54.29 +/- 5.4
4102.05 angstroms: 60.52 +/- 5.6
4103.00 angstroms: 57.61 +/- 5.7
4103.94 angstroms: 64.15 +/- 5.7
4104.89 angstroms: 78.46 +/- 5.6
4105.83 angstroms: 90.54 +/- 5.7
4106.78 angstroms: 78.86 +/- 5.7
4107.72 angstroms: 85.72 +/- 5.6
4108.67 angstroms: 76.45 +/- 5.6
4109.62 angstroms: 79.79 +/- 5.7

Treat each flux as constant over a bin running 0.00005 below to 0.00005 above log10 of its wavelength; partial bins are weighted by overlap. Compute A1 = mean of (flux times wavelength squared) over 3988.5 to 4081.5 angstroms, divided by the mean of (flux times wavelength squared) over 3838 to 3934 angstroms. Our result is 1.84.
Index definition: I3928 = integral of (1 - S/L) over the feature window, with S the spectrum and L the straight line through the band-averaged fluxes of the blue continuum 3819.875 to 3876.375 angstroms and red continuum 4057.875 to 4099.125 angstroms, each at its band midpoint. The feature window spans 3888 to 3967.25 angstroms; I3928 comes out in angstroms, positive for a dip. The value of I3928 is 7.2 angstroms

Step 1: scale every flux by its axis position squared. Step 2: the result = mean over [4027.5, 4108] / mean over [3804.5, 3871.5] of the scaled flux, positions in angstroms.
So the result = 2.07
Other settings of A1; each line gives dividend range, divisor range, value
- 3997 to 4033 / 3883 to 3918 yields 1.64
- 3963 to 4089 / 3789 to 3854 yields 1.90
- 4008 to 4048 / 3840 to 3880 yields 2.01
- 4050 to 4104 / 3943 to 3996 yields 1.46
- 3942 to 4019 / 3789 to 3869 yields 1.59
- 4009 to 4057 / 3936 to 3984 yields 1.74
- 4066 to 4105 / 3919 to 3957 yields 1.84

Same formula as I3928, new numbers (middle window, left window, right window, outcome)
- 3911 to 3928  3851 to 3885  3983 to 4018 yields 1.0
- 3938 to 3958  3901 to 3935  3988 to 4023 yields 1.8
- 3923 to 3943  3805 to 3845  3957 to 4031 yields 8.5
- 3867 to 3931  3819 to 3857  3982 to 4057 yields 3.6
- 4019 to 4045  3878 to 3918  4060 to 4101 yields -3.6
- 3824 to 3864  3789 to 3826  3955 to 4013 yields 8.5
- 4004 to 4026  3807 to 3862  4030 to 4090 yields -3.7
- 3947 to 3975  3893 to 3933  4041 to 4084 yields 6.1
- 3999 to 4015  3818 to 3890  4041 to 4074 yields -3.1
